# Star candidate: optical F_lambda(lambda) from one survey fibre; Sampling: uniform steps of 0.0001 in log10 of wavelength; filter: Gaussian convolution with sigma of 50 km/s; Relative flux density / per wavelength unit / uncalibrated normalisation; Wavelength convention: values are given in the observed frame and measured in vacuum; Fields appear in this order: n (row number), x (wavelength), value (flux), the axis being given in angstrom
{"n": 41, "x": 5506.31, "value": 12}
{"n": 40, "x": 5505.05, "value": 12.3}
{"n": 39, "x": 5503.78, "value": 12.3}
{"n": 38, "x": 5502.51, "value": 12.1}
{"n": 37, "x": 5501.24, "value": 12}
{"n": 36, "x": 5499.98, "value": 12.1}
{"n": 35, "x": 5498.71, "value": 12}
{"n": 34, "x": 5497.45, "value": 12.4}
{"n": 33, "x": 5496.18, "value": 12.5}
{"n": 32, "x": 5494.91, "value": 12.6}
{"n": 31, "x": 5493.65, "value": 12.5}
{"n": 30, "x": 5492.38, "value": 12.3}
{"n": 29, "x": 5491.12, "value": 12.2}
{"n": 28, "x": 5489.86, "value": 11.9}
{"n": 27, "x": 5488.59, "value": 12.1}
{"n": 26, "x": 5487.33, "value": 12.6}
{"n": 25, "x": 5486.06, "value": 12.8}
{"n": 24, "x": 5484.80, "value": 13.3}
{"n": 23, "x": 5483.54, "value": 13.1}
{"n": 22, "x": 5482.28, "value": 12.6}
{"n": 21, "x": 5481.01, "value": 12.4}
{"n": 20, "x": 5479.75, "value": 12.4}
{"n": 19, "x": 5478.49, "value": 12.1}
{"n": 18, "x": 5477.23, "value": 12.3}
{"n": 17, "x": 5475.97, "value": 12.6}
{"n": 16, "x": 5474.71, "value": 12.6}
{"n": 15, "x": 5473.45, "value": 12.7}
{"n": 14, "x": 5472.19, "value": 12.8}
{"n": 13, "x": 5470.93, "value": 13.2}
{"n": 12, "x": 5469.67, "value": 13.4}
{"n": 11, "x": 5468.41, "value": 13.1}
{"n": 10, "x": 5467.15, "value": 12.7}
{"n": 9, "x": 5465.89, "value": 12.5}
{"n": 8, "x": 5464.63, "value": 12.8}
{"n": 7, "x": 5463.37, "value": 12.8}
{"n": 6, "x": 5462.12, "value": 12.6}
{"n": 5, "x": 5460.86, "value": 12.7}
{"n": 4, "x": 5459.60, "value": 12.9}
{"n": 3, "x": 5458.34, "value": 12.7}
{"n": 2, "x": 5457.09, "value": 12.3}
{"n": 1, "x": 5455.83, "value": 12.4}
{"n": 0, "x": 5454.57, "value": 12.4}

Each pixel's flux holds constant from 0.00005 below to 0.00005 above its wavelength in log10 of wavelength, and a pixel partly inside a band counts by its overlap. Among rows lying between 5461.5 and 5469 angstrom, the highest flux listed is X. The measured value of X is 13.1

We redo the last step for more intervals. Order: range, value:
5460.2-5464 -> 12.8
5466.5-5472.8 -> 13.4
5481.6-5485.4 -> 13.3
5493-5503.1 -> 12.6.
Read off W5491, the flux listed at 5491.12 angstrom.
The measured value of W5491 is 12.2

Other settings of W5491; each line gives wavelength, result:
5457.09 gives 12.3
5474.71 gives 12.6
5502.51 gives 12.1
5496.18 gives 12.5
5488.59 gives 12.1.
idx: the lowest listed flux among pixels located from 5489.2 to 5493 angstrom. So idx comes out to 11.9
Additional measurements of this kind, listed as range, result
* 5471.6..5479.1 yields 12.1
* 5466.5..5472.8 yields 12.7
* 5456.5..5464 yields 12.3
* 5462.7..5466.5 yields 12.5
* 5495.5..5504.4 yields 12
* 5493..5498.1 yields 12.4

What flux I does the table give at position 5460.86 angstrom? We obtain 12.7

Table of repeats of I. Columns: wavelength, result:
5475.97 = 12.6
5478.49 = 12.1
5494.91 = 12.6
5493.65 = 12.5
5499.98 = 12.1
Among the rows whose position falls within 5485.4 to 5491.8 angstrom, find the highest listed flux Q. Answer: 12.8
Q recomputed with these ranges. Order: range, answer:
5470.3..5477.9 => 13.2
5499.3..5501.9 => 12.1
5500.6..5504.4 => 12.3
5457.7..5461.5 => 12.9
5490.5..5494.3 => 12.5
